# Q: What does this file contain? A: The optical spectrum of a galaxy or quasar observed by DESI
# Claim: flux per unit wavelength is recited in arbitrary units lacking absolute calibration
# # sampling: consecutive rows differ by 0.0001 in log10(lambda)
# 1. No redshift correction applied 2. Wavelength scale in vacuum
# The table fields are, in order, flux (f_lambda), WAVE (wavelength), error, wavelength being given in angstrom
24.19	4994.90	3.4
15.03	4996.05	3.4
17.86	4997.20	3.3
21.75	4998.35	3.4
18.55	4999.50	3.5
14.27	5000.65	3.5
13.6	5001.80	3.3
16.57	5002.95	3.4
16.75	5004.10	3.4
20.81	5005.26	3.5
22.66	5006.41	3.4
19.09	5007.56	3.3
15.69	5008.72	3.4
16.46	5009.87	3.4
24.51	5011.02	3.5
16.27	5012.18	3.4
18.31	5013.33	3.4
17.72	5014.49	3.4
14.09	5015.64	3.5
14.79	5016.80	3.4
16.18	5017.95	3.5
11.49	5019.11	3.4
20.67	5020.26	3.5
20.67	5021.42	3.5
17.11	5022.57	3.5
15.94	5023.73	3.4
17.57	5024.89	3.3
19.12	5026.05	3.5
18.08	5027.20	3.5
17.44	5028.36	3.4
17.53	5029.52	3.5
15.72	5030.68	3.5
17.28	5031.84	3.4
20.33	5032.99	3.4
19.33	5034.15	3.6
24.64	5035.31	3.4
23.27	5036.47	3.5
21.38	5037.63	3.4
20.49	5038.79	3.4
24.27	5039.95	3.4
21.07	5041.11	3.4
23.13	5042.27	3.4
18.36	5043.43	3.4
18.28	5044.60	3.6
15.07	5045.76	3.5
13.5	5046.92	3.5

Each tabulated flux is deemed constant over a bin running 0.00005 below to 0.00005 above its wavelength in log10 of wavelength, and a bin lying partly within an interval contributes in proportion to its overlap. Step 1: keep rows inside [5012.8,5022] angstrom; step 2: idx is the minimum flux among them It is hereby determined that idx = 11.49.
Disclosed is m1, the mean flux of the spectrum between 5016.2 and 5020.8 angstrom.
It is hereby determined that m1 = 15.7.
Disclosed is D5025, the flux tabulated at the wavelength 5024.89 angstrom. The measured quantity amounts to 17.57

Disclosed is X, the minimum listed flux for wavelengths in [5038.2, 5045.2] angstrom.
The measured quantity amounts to 18.28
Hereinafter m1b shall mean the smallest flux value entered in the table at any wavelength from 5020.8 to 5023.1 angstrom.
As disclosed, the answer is 17.11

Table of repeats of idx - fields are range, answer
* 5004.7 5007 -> 20.81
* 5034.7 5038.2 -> 21.38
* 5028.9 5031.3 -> 15.72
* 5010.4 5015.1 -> 16.27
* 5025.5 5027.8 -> 18.08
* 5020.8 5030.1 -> 15.94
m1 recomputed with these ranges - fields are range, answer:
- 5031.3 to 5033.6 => 18.9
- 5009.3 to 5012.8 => 19.1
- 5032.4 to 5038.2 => 21.8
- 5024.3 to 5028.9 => 18.1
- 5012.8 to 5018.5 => 16.2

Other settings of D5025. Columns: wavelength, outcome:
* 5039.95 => 24.27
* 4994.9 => 24.19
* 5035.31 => 24.64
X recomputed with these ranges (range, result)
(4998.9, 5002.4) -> 13.6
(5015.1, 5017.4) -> 14.09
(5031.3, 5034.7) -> 17.28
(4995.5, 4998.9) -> 15.03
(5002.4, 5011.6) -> 15.69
